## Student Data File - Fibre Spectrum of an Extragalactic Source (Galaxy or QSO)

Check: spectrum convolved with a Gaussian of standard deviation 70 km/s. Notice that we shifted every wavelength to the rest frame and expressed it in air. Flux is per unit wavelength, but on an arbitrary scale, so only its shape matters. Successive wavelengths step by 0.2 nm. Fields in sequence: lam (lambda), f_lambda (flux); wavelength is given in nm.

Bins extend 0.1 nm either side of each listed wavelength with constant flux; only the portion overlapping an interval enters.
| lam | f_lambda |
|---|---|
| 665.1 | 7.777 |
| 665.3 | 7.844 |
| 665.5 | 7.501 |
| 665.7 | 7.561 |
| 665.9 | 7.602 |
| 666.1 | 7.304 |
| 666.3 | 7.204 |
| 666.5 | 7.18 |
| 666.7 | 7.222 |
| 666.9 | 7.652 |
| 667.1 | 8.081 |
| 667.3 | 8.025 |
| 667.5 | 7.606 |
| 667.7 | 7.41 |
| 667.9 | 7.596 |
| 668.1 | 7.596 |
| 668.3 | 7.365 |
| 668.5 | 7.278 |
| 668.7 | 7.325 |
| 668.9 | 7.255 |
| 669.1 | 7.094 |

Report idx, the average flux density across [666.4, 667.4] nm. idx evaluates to 7.63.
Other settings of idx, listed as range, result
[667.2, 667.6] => 7.82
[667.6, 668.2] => 7.53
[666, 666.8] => 7.23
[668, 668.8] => 7.39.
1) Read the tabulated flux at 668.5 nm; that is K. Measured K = 7.278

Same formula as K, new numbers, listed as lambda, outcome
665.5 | 7.501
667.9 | 7.596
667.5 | 7.606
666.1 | 7.304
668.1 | 7.596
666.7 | 7.222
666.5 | 7.18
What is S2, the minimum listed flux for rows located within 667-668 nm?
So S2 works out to 7.41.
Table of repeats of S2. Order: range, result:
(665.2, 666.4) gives 7.204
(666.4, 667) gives 7.18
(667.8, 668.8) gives 7.278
